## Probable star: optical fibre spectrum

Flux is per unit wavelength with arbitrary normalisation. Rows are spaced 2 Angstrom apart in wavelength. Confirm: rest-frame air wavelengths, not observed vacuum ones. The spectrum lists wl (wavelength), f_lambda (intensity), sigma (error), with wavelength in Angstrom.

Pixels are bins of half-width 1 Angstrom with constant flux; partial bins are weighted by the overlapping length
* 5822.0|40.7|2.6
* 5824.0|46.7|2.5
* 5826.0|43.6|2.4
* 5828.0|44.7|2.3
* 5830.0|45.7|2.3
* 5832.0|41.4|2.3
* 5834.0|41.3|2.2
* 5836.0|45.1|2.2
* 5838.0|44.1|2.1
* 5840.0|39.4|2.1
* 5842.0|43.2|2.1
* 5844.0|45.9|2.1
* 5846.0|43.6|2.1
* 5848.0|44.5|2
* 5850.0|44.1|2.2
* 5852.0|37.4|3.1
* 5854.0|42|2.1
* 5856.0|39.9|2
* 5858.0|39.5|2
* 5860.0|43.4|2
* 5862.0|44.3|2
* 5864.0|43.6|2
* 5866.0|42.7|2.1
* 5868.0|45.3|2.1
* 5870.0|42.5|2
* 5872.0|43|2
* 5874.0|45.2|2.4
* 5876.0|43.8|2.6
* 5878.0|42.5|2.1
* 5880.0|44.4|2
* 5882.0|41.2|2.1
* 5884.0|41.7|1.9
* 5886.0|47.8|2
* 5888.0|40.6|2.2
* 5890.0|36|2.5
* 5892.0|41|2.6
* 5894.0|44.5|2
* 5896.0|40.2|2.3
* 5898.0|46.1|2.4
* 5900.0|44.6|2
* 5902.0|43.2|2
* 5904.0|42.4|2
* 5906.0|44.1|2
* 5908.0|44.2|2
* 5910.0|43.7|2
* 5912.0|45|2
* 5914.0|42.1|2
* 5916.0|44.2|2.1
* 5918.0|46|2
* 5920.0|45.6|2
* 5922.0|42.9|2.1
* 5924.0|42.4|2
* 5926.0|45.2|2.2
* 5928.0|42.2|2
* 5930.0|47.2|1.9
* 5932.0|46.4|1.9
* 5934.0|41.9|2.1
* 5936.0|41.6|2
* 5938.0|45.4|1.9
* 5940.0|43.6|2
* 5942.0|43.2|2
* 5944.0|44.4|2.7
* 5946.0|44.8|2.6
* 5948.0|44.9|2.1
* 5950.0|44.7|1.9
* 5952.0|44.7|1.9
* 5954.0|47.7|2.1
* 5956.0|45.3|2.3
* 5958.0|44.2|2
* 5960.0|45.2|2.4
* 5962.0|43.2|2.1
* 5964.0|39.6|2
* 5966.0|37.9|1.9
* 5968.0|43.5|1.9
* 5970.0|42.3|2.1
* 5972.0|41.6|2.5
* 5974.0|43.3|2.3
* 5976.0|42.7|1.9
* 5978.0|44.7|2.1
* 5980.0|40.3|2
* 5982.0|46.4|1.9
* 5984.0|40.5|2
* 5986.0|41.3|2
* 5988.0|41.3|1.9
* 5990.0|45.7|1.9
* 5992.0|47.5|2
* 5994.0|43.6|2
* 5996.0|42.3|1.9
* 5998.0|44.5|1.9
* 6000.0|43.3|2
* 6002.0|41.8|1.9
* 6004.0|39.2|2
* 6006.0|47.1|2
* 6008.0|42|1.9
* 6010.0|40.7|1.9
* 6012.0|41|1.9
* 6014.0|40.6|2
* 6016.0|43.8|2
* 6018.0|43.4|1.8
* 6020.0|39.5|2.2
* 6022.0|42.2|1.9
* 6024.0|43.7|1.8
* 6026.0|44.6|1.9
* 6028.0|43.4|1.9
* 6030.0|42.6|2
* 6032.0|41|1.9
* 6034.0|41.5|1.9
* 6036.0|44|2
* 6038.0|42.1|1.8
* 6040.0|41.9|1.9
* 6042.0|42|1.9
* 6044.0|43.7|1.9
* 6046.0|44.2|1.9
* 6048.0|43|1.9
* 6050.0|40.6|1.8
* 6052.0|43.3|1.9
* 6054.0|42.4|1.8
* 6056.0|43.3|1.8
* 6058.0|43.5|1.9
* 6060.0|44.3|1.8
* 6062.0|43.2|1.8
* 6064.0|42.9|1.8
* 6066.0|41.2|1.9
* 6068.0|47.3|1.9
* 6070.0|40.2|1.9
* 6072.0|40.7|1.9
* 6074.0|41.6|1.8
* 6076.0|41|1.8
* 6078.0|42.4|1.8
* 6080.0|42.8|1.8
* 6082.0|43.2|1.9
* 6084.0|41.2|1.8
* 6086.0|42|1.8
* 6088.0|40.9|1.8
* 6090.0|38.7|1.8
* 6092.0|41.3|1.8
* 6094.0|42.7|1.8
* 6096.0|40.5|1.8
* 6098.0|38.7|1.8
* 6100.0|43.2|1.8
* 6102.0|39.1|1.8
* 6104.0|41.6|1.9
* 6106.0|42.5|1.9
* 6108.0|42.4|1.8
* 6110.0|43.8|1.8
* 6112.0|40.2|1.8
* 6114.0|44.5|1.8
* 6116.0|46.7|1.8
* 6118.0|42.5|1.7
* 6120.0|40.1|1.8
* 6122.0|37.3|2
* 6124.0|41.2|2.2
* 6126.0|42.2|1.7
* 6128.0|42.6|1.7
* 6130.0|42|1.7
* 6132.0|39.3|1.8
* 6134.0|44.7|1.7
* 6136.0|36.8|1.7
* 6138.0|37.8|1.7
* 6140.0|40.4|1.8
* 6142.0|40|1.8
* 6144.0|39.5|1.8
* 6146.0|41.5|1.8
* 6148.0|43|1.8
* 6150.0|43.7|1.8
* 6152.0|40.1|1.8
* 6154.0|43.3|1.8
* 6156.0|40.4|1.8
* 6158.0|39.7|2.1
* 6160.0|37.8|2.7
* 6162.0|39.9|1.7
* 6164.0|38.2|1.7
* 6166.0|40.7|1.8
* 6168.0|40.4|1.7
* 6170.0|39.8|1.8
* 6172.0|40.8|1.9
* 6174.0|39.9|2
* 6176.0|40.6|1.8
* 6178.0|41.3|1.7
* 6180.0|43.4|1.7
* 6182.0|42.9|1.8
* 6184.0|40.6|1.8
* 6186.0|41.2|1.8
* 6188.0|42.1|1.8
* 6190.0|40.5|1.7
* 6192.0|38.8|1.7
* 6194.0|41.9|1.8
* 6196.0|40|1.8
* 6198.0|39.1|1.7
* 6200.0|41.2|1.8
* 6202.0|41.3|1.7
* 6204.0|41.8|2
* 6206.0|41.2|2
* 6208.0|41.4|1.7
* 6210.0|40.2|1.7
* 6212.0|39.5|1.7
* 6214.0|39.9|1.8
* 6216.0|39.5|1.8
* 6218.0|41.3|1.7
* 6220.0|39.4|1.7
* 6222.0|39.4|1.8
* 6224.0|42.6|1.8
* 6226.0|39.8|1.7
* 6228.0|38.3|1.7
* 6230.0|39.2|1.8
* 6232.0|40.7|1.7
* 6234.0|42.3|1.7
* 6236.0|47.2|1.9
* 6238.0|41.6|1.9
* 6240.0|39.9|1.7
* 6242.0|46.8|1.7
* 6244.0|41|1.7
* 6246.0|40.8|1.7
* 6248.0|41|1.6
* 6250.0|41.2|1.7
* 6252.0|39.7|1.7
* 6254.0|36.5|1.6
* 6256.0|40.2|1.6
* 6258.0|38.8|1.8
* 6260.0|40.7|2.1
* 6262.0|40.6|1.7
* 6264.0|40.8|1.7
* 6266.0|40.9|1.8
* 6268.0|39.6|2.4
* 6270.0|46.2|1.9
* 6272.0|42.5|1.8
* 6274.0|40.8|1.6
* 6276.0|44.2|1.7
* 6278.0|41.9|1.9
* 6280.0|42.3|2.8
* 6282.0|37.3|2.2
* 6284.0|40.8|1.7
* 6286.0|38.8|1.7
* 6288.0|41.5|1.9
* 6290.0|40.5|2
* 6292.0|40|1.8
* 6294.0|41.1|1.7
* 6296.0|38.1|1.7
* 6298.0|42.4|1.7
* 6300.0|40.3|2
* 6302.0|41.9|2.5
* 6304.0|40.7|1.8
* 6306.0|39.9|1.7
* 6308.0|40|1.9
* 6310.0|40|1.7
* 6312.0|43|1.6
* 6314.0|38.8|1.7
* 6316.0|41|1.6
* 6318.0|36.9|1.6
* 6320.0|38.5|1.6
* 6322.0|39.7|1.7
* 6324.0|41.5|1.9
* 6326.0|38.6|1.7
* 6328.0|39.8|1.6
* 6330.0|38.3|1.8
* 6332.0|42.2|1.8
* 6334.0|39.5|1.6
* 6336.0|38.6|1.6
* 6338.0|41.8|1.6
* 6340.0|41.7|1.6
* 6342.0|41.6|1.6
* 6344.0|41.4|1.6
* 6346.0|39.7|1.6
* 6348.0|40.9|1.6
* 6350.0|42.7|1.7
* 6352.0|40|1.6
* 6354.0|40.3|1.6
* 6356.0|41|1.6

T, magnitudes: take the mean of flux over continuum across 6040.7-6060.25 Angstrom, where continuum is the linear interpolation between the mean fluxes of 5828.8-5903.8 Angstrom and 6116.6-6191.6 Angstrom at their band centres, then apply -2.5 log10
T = -0.04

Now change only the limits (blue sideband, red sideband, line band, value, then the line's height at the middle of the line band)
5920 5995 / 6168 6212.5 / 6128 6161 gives 0.02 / 41.4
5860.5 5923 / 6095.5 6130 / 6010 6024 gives 0.02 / 42.4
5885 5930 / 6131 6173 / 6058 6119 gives -0.03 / 41.2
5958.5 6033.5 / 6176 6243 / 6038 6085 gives -0.01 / 42.2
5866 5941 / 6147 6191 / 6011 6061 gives -0.01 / 42.2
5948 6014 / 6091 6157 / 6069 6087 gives 0.01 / 41.9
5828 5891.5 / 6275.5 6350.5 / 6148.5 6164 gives 0.02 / 41.2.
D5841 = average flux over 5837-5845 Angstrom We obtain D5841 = 43.1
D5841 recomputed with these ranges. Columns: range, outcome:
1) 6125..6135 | 42.2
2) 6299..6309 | 40.6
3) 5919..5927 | 44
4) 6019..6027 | 42.5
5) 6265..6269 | 40.2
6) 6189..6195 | 40.4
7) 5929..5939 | 44.5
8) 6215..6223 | 39.9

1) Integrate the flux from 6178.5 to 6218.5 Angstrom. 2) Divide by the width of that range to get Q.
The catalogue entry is 40.9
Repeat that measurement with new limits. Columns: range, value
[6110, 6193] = 41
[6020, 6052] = 42.6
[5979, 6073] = 42.7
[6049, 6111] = 42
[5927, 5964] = 44.3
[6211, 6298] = 40.8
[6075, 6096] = 41.6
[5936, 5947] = 44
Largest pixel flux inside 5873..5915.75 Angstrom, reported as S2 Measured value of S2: 47.8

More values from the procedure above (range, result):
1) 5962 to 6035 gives 47.5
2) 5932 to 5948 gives 46.4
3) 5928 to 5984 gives 47.7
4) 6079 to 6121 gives 46.7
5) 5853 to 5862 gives 44.3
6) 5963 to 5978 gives 44.7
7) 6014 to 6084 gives 47.3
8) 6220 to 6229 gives 42.6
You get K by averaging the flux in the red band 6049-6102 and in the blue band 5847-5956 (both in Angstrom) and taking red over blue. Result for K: 0.97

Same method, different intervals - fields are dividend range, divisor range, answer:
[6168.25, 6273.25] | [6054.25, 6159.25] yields 0.98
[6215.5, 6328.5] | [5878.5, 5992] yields 0.94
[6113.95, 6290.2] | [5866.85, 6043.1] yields 0.95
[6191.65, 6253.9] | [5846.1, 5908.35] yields 0.96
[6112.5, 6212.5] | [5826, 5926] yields 0.95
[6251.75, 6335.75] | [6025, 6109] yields 0.96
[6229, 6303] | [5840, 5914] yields 0.96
